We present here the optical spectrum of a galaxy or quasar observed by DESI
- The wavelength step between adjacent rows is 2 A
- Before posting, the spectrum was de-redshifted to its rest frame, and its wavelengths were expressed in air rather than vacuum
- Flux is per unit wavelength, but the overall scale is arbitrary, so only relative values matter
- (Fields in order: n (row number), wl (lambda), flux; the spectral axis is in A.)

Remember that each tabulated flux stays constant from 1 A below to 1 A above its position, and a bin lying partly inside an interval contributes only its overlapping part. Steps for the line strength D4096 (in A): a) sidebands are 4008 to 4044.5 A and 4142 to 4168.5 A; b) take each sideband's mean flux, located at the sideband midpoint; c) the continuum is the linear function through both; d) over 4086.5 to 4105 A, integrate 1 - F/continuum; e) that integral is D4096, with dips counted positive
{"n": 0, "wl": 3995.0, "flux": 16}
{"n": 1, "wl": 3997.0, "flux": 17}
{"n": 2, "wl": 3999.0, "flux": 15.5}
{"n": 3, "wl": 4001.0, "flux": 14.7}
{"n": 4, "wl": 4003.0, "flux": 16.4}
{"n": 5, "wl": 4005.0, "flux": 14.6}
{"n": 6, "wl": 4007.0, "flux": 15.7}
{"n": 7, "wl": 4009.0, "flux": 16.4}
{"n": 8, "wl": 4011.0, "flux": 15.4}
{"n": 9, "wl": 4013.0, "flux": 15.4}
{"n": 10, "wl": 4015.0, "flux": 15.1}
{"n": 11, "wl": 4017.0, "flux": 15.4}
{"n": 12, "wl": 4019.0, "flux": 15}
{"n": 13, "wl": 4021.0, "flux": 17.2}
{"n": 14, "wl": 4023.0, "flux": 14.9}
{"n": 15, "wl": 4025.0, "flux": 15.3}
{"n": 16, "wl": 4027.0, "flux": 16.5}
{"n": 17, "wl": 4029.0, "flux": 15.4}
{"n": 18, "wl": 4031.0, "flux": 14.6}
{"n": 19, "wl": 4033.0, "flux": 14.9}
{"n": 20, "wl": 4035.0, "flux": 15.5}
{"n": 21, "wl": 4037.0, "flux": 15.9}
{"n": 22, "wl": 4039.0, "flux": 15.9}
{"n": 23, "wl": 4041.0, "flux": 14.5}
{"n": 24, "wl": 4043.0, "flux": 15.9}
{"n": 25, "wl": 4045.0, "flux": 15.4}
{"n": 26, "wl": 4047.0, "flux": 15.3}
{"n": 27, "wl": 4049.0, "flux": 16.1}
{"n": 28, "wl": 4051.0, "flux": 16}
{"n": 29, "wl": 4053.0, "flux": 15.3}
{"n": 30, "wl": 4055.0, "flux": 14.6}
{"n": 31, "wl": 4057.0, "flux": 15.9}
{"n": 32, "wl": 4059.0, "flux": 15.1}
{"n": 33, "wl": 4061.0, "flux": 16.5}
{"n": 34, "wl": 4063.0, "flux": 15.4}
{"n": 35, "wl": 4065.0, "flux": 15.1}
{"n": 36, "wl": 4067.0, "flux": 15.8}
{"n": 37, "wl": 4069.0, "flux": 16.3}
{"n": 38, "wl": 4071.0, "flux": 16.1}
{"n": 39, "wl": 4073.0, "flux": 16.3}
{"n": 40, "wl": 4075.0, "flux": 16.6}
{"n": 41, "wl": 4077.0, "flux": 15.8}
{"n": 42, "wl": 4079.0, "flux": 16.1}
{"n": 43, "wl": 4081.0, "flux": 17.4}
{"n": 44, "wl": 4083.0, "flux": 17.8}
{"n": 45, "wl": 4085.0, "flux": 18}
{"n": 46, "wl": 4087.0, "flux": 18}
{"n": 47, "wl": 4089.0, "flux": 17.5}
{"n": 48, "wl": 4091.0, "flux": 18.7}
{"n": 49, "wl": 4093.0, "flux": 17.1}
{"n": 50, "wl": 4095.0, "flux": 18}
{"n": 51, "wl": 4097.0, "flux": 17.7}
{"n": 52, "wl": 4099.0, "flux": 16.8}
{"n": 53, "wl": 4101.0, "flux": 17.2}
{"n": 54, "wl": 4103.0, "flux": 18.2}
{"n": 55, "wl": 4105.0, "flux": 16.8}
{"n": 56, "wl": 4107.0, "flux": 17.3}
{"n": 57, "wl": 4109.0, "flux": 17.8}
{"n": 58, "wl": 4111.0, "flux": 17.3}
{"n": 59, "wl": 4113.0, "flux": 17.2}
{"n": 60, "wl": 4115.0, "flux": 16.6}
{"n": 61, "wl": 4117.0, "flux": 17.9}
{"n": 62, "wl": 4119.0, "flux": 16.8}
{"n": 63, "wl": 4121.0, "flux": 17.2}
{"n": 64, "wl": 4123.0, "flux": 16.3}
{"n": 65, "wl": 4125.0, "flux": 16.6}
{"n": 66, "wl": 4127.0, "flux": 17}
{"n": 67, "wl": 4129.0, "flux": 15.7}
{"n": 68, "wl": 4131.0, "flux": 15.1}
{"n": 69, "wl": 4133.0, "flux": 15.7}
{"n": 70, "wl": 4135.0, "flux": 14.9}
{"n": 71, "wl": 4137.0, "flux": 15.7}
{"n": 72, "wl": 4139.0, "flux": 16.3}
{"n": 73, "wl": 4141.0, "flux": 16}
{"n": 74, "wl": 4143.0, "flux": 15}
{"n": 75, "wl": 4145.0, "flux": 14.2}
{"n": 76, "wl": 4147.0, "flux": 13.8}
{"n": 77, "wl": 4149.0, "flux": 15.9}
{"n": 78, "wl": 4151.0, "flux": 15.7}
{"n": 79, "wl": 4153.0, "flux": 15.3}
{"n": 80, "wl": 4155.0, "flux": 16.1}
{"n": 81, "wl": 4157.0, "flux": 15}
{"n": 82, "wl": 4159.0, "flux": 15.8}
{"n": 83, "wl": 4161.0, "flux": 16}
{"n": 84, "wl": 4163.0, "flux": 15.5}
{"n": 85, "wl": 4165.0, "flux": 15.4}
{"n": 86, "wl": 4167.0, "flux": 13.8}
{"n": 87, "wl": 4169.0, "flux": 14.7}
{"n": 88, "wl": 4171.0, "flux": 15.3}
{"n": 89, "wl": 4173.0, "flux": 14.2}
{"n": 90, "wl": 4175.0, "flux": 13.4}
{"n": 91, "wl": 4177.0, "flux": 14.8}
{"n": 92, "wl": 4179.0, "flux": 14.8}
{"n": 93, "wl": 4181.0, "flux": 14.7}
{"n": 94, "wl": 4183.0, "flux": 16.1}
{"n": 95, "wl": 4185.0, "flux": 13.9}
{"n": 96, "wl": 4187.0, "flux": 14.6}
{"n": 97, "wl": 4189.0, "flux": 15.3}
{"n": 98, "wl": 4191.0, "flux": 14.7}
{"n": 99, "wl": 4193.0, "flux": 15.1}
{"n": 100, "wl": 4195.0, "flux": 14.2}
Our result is -2.77 A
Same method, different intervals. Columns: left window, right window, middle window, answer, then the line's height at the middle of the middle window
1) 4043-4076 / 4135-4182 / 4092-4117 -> -3.1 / 15.5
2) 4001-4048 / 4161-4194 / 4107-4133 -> -2.9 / 15.1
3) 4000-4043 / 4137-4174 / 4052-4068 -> -0.1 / 15.4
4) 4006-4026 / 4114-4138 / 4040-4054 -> 0.2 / 15.8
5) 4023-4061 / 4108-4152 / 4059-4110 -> -3.7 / 15.8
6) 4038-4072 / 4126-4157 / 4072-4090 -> -1.7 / 15.6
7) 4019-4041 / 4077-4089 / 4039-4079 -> 2.0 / 16.5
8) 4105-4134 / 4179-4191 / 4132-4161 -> 1.0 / 16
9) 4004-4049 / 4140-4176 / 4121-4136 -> -0.8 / 15.2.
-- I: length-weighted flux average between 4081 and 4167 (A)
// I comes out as 16.5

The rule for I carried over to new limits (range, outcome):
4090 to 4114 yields 17.5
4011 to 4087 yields 15.8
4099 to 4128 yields 17.1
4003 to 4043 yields 15.5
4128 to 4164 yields 15.4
